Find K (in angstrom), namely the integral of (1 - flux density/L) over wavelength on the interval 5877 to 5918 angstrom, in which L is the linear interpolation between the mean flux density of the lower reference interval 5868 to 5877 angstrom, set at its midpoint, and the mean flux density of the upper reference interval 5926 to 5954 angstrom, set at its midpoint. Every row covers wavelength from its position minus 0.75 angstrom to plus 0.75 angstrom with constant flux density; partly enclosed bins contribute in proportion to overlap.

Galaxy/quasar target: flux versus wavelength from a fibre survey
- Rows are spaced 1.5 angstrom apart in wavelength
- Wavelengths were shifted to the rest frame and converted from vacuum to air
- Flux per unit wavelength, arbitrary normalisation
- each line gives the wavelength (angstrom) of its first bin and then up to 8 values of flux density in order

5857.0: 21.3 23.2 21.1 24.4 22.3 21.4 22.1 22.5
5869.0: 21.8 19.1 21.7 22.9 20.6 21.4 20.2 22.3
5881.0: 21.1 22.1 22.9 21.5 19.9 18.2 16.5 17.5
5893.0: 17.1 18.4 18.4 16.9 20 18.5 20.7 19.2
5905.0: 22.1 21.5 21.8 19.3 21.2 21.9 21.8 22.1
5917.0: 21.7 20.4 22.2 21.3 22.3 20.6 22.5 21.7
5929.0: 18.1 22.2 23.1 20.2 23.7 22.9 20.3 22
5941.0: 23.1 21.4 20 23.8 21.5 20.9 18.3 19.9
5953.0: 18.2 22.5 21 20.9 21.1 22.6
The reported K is 2.1 angstrom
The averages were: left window 21.3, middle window 20.2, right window 21.2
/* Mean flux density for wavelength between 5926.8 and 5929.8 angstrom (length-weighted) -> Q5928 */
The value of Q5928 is 19.9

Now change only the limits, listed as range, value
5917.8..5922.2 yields 21.3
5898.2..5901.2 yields 19.2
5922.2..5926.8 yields 21.8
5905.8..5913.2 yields 21.1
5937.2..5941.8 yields 21.8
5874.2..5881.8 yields 21.1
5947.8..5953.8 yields 19.3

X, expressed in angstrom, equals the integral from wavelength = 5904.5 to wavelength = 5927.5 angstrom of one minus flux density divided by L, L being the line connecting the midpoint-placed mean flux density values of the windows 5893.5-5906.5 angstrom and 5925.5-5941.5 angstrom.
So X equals -1.1 angstrom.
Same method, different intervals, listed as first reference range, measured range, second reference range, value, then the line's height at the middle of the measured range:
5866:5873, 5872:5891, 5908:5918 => 0.5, 21.4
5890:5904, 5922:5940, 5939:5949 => -0.6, 20.9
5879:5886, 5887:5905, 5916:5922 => 2.7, 21.8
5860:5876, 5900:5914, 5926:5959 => 0.5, 21.5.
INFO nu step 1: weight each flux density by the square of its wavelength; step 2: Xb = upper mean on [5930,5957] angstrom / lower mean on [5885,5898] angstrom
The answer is 1.19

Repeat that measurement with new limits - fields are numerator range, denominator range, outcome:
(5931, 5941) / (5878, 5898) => 1.15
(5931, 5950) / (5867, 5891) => 1.07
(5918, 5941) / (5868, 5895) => 1.08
